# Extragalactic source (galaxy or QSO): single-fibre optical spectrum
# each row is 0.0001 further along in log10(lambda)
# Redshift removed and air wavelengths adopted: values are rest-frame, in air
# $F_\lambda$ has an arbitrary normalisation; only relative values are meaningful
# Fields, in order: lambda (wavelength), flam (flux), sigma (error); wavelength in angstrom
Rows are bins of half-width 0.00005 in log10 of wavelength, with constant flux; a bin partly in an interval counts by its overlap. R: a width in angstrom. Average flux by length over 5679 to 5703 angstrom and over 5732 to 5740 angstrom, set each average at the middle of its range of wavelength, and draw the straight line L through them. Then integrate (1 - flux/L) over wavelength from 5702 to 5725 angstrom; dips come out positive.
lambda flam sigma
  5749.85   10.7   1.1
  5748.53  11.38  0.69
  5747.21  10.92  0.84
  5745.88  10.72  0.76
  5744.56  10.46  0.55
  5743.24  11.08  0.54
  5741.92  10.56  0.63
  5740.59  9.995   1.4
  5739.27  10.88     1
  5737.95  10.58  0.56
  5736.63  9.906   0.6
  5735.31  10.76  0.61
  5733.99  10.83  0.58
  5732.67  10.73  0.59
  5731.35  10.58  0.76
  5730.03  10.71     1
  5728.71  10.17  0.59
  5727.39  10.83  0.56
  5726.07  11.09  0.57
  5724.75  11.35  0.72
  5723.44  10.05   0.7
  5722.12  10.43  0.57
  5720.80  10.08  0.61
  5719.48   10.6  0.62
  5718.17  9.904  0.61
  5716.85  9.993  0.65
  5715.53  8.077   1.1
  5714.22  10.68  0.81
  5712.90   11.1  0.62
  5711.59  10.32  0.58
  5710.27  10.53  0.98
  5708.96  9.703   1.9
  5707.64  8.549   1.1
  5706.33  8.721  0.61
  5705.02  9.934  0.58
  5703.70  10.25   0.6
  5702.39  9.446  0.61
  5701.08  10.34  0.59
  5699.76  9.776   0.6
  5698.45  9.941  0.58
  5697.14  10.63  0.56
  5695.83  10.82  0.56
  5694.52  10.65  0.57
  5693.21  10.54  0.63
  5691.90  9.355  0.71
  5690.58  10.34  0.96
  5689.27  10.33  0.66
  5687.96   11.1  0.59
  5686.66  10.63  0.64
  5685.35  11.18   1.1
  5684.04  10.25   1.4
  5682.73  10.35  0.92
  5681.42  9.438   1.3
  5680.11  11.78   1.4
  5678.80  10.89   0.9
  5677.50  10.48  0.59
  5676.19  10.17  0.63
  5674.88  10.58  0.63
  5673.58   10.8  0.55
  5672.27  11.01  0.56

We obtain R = 1.2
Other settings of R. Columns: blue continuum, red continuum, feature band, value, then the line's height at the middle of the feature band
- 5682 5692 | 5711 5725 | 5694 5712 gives 0.7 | 10.3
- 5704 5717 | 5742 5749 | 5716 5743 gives -0.3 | 10.4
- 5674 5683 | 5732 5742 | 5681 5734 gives 1.4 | 10.5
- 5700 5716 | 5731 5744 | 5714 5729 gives -0.1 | 10.2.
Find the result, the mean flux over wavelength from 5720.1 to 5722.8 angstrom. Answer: 10.2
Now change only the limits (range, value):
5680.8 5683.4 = 9.89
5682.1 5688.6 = 10.7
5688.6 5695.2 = 10.2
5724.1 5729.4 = 10.8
